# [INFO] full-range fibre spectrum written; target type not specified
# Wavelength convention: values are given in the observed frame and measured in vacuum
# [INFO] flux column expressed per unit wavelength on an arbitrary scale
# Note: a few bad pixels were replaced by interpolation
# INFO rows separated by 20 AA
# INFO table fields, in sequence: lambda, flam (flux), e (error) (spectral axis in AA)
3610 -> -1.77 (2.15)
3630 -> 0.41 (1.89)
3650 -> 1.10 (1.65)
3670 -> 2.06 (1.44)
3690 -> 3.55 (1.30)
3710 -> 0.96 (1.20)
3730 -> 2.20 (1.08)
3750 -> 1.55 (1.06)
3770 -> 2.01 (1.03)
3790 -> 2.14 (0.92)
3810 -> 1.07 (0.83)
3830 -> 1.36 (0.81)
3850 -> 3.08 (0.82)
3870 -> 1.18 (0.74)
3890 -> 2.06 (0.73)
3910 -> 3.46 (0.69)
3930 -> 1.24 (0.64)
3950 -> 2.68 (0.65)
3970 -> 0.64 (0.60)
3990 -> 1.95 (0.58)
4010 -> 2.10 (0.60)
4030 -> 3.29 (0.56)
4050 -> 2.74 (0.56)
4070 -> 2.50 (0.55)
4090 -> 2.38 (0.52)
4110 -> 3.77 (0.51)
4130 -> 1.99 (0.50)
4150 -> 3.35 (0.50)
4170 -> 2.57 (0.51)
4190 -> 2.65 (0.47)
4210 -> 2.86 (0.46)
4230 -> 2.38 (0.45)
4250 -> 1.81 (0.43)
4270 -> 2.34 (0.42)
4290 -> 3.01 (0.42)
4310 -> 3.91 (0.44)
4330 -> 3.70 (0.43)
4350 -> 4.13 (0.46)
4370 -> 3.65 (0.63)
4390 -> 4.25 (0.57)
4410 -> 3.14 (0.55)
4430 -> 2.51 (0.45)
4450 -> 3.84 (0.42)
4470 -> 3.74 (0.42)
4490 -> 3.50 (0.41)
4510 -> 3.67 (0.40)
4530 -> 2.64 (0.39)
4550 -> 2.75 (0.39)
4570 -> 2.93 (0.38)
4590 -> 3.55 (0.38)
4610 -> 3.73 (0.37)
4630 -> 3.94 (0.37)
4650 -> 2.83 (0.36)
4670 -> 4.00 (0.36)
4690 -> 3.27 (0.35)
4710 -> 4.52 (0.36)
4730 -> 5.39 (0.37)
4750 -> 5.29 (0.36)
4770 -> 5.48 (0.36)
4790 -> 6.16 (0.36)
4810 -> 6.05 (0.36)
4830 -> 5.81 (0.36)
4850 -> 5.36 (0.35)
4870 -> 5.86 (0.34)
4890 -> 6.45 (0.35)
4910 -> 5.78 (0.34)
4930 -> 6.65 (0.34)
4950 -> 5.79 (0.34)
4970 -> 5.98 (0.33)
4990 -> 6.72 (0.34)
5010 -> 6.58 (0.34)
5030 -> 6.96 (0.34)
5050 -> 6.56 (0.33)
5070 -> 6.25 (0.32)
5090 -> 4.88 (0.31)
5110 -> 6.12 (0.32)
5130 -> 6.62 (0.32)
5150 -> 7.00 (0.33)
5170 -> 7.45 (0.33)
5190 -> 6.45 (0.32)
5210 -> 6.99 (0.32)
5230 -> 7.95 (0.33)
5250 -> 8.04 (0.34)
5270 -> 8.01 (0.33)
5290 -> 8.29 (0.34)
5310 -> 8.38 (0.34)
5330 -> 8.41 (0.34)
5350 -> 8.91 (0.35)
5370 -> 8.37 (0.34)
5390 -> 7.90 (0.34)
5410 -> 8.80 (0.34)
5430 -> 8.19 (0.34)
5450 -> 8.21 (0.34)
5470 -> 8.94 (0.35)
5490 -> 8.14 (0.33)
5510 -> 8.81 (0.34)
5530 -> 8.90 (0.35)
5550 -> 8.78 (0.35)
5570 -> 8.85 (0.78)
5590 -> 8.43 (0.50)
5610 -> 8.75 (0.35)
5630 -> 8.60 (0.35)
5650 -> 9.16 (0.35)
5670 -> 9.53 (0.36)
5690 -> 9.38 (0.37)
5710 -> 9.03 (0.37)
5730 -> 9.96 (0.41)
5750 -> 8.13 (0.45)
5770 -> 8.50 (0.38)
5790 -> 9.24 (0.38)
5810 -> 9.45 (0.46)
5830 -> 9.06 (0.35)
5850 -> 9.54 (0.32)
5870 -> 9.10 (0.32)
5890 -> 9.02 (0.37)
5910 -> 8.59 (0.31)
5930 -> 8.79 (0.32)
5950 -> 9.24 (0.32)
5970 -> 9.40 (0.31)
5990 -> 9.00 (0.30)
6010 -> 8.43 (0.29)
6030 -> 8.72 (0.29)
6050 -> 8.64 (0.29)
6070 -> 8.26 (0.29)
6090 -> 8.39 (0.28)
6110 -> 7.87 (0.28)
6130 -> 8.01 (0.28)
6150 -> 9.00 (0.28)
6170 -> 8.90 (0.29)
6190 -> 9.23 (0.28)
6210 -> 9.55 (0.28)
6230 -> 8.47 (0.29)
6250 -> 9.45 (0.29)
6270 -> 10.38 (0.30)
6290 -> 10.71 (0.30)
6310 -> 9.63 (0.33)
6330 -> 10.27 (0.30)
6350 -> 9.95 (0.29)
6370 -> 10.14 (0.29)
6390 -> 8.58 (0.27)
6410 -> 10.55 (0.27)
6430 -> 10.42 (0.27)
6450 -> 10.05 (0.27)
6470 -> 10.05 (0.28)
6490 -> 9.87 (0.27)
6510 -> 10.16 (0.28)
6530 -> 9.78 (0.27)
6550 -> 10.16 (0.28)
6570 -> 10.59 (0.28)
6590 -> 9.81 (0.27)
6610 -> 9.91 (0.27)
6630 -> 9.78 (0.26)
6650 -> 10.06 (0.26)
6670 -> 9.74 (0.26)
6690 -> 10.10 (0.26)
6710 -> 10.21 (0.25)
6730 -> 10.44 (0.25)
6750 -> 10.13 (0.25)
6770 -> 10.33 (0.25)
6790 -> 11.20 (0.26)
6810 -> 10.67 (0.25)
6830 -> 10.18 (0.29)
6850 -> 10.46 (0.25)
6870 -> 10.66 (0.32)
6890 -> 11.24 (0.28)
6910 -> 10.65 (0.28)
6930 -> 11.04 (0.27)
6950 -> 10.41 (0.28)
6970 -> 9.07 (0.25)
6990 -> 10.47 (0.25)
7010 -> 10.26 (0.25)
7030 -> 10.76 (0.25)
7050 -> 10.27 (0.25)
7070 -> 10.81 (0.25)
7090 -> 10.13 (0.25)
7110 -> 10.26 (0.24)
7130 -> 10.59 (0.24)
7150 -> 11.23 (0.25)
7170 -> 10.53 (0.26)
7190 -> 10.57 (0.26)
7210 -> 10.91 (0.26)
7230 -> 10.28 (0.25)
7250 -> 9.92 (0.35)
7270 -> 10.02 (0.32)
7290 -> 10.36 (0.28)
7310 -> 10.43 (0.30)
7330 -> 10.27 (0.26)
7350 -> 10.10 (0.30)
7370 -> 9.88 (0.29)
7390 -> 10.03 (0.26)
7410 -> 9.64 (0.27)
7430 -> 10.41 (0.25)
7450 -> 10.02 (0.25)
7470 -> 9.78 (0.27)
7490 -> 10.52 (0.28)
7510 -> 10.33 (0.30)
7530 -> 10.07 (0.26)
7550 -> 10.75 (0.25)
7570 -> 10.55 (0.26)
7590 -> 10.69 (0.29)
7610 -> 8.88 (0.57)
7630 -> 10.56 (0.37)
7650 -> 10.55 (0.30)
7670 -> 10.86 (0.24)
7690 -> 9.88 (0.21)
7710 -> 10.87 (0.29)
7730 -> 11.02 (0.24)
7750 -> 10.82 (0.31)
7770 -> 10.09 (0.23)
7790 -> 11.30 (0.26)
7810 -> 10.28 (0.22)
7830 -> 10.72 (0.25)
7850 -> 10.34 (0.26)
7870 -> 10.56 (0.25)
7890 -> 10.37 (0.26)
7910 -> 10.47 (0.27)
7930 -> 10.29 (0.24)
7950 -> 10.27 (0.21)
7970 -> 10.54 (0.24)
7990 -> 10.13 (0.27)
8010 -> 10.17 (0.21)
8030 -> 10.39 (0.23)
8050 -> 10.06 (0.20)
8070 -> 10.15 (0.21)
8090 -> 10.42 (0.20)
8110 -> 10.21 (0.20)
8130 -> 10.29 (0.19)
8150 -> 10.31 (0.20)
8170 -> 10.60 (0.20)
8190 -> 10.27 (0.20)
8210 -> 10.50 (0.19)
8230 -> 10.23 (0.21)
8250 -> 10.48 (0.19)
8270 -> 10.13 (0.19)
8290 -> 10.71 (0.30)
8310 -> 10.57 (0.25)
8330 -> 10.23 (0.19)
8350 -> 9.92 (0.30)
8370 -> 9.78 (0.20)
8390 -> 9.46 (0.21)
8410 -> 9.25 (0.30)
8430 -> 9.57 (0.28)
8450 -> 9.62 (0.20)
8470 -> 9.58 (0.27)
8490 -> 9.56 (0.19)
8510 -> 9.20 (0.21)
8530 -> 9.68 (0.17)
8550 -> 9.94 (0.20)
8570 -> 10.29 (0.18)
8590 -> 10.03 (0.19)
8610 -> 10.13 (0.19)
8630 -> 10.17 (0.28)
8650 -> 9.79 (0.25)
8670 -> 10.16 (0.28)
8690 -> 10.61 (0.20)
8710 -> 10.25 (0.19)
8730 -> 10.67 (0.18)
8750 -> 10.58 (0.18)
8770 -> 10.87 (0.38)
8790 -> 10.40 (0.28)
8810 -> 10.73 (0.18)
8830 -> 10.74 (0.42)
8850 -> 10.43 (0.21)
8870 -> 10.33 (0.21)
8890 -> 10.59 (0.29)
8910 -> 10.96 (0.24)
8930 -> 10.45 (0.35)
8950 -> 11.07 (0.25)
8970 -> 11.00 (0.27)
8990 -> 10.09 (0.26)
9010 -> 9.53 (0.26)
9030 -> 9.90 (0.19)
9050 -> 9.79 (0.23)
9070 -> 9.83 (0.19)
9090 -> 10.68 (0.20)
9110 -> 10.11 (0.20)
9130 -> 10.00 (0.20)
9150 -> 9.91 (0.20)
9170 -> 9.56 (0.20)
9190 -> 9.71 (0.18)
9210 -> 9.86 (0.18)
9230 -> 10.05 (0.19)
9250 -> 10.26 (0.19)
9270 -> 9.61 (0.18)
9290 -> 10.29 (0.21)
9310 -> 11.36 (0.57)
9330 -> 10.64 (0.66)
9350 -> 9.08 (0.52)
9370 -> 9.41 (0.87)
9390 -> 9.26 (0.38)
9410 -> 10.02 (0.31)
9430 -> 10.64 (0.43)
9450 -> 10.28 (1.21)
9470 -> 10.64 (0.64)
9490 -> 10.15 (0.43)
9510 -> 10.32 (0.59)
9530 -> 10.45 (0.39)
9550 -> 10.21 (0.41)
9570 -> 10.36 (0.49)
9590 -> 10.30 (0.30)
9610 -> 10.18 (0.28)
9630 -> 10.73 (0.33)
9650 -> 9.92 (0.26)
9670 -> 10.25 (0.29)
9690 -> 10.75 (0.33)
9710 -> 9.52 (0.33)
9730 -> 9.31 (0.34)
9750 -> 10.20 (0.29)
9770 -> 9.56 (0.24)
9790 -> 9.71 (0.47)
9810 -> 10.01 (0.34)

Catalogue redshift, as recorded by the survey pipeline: 0.183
